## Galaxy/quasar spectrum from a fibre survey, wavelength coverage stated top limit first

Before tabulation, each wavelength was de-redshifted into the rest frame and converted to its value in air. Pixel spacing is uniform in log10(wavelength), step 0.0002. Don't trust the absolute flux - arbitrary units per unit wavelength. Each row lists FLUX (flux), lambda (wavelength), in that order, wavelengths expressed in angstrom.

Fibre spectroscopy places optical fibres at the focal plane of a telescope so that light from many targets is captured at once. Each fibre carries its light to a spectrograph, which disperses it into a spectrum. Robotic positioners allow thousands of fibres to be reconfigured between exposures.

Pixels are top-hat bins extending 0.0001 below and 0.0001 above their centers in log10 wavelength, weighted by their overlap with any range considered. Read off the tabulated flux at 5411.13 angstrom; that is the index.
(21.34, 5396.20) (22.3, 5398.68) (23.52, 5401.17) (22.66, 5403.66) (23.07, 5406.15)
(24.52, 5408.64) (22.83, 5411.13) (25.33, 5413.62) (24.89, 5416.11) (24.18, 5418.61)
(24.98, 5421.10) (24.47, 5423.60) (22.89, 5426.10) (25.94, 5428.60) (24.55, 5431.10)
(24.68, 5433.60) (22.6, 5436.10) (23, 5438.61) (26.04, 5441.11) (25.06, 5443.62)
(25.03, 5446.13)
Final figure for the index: 22.83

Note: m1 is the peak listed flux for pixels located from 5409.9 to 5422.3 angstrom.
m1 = 25.33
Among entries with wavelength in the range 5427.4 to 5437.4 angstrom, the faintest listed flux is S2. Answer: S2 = 22.6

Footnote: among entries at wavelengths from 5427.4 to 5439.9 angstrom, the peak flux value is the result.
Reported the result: 25.94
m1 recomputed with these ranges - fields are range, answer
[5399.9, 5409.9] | 24.52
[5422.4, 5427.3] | 24.47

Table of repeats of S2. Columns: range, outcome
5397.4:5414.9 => 22.3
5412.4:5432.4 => 22.89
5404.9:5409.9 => 23.07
